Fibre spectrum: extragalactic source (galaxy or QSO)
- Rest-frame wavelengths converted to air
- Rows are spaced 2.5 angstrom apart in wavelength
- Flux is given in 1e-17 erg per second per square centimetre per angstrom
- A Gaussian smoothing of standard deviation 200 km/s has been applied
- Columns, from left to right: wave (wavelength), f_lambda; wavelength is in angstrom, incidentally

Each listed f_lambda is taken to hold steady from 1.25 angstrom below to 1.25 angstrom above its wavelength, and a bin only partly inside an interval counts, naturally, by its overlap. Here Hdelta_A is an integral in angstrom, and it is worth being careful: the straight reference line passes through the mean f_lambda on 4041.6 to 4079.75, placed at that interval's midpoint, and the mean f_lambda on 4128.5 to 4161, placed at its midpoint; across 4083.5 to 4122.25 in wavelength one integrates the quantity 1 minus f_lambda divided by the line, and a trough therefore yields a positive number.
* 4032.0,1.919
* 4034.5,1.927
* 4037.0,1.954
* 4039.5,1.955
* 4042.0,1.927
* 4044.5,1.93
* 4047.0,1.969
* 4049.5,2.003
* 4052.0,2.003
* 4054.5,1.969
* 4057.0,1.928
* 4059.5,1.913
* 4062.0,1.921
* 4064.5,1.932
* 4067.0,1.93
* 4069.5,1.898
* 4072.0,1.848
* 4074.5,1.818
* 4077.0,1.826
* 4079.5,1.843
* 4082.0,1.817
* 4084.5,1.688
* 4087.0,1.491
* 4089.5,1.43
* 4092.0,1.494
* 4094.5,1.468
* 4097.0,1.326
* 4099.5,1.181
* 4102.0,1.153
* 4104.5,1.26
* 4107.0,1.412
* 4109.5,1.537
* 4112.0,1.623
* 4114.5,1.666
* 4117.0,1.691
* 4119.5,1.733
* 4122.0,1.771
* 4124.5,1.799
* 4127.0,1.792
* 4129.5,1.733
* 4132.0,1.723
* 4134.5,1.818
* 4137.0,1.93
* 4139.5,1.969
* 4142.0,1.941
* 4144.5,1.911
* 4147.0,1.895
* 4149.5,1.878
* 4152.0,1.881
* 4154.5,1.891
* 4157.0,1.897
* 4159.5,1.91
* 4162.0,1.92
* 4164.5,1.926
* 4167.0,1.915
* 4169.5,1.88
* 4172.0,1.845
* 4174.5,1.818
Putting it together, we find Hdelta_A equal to 8.4 angstrom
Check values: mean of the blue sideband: 1.92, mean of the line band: 1.49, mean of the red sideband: 1.88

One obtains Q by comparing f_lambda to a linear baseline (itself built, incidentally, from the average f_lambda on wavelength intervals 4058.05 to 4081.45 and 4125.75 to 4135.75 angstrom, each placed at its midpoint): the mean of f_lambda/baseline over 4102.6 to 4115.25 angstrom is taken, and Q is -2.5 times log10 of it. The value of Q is 0.22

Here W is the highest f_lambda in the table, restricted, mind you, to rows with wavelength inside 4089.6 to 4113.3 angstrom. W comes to 1.623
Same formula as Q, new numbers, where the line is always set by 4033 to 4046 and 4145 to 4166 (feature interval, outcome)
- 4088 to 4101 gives 0.36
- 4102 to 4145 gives 0.12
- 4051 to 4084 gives 0.02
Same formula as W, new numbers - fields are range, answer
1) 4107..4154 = 1.969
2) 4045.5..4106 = 2.003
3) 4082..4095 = 1.817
